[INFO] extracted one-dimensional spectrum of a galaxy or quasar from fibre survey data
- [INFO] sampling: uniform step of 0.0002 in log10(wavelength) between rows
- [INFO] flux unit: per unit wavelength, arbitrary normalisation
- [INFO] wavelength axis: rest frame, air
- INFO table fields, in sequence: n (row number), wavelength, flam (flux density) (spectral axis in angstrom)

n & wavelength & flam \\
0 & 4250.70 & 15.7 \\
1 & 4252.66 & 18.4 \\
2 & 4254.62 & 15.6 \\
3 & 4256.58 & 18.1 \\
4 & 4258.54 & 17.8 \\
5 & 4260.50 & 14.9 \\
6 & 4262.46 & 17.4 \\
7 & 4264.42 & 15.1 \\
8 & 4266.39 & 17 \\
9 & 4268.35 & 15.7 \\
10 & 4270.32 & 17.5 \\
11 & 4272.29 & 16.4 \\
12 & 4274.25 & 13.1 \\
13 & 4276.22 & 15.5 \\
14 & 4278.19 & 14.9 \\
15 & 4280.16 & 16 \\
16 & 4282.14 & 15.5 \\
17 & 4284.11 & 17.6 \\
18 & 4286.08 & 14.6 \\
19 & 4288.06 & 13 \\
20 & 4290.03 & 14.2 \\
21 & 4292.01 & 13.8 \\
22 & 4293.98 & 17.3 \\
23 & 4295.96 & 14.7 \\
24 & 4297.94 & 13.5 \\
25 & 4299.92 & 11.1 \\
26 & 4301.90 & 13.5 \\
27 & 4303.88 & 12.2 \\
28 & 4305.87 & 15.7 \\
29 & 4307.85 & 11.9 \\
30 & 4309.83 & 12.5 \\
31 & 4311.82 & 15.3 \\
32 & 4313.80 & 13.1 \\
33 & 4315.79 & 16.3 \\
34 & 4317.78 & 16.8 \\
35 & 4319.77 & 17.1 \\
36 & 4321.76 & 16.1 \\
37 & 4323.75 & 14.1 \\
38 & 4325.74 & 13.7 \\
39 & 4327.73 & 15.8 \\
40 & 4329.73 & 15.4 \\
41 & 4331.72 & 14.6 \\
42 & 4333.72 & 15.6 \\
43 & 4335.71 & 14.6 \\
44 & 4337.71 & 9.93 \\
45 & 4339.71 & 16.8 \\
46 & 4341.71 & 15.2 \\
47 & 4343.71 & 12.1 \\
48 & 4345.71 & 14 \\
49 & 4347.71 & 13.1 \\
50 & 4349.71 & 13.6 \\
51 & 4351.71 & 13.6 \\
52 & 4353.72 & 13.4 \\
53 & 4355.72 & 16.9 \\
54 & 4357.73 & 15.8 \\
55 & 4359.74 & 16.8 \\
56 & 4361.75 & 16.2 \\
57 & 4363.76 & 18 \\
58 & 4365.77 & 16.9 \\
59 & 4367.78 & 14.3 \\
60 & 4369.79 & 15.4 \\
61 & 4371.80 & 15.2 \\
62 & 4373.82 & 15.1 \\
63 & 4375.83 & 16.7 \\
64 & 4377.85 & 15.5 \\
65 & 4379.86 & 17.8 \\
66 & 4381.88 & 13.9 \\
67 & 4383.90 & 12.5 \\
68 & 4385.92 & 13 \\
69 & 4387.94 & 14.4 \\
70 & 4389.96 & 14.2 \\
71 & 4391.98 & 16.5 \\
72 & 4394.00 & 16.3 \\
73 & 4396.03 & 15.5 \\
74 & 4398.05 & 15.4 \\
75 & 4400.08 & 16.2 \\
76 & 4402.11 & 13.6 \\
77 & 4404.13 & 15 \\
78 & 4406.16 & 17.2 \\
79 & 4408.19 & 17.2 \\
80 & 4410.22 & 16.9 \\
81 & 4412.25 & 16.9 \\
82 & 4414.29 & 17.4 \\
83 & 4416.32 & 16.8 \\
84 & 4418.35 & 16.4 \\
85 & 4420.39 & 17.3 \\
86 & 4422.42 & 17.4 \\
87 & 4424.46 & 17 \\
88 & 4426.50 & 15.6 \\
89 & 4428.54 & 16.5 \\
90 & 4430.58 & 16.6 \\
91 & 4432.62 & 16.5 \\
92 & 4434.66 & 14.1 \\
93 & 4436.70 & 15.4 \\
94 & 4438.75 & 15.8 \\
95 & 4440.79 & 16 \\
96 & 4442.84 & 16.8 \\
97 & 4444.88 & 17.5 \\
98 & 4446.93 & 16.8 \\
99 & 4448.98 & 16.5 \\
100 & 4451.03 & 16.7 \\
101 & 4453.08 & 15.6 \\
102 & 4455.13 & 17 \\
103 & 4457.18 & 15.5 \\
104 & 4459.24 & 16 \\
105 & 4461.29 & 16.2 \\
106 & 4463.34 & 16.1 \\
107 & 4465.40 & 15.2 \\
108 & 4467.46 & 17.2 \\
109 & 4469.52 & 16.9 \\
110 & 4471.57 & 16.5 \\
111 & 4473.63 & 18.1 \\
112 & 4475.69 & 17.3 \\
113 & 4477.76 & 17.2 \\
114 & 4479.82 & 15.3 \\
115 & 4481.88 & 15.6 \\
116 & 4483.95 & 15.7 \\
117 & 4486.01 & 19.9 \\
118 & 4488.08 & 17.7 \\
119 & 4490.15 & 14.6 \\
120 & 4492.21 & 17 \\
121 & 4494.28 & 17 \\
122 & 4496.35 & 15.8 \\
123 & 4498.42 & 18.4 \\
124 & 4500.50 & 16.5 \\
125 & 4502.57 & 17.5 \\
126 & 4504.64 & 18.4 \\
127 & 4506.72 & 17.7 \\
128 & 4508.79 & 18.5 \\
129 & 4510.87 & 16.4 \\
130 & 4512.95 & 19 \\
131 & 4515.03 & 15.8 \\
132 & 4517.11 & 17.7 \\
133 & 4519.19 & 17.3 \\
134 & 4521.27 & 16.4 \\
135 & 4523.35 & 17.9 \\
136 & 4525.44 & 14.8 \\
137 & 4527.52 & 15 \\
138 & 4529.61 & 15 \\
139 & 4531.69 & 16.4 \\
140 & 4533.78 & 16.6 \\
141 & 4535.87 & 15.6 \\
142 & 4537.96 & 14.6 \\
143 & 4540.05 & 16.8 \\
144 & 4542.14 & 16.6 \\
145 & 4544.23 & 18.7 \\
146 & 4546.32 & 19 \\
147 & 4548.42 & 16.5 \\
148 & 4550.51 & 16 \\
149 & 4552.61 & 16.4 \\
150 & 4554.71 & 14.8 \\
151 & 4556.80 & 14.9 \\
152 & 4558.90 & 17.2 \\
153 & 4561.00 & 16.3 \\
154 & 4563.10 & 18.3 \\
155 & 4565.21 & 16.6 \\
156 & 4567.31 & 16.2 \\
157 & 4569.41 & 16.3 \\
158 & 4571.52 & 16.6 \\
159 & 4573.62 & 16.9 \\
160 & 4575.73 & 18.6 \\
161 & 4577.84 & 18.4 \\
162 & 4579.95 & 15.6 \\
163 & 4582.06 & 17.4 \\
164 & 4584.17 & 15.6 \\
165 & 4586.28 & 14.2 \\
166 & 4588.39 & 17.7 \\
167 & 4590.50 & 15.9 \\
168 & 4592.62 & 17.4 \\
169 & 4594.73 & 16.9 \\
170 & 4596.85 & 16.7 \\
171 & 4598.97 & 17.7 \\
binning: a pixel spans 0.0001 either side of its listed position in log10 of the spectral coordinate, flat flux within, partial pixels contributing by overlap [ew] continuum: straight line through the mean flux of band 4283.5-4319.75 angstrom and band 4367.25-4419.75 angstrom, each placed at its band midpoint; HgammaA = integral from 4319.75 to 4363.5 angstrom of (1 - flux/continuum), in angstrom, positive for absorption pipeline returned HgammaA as 0.4 angstrom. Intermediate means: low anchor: 14.3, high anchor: 15.6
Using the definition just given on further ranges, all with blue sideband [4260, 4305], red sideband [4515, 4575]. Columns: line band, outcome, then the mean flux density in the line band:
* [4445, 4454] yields -0.3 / 16.5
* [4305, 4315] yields 0.9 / 13.7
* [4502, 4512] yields -0.9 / 17.7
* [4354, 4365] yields -0.8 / 16.5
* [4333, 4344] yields 0.8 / 14.1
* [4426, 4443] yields 0.0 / 15.9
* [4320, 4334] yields 0.1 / 15.1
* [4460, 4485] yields -0.6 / 16.4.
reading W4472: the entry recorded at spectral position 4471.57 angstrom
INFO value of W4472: 16.5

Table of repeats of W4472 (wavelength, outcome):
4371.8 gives 15.2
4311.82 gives 15.3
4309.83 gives 12.5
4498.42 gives 18.4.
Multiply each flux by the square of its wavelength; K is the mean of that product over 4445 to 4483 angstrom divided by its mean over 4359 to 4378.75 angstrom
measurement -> 1.1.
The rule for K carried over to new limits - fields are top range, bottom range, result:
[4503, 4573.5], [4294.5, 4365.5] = 1.26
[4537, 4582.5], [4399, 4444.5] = 1.09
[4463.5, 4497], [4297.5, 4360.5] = 1.24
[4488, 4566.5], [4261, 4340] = 1.25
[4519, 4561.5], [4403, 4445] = 1.04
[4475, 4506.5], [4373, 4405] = 1.17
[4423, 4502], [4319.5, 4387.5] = 1.16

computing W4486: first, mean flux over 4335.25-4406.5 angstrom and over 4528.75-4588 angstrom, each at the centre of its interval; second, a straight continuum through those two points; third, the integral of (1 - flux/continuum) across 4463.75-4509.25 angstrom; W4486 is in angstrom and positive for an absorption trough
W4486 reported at -2.9 angstrom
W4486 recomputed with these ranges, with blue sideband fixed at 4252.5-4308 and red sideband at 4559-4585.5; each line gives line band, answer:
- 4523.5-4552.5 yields 0.6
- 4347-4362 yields 0.7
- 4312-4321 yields -0.2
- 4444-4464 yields -0.2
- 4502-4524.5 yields -1.3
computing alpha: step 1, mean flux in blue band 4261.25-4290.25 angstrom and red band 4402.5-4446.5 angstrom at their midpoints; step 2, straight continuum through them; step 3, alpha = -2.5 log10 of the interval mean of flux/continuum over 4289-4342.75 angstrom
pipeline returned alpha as 0.10 mag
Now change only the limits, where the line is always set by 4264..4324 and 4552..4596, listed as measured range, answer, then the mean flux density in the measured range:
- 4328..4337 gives 0.012 mag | 14.9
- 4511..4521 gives -0.067 mag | 17.3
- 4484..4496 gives -0.064 mag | 17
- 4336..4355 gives 0.119 mag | 13.6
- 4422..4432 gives -0.059 mag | 16.6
